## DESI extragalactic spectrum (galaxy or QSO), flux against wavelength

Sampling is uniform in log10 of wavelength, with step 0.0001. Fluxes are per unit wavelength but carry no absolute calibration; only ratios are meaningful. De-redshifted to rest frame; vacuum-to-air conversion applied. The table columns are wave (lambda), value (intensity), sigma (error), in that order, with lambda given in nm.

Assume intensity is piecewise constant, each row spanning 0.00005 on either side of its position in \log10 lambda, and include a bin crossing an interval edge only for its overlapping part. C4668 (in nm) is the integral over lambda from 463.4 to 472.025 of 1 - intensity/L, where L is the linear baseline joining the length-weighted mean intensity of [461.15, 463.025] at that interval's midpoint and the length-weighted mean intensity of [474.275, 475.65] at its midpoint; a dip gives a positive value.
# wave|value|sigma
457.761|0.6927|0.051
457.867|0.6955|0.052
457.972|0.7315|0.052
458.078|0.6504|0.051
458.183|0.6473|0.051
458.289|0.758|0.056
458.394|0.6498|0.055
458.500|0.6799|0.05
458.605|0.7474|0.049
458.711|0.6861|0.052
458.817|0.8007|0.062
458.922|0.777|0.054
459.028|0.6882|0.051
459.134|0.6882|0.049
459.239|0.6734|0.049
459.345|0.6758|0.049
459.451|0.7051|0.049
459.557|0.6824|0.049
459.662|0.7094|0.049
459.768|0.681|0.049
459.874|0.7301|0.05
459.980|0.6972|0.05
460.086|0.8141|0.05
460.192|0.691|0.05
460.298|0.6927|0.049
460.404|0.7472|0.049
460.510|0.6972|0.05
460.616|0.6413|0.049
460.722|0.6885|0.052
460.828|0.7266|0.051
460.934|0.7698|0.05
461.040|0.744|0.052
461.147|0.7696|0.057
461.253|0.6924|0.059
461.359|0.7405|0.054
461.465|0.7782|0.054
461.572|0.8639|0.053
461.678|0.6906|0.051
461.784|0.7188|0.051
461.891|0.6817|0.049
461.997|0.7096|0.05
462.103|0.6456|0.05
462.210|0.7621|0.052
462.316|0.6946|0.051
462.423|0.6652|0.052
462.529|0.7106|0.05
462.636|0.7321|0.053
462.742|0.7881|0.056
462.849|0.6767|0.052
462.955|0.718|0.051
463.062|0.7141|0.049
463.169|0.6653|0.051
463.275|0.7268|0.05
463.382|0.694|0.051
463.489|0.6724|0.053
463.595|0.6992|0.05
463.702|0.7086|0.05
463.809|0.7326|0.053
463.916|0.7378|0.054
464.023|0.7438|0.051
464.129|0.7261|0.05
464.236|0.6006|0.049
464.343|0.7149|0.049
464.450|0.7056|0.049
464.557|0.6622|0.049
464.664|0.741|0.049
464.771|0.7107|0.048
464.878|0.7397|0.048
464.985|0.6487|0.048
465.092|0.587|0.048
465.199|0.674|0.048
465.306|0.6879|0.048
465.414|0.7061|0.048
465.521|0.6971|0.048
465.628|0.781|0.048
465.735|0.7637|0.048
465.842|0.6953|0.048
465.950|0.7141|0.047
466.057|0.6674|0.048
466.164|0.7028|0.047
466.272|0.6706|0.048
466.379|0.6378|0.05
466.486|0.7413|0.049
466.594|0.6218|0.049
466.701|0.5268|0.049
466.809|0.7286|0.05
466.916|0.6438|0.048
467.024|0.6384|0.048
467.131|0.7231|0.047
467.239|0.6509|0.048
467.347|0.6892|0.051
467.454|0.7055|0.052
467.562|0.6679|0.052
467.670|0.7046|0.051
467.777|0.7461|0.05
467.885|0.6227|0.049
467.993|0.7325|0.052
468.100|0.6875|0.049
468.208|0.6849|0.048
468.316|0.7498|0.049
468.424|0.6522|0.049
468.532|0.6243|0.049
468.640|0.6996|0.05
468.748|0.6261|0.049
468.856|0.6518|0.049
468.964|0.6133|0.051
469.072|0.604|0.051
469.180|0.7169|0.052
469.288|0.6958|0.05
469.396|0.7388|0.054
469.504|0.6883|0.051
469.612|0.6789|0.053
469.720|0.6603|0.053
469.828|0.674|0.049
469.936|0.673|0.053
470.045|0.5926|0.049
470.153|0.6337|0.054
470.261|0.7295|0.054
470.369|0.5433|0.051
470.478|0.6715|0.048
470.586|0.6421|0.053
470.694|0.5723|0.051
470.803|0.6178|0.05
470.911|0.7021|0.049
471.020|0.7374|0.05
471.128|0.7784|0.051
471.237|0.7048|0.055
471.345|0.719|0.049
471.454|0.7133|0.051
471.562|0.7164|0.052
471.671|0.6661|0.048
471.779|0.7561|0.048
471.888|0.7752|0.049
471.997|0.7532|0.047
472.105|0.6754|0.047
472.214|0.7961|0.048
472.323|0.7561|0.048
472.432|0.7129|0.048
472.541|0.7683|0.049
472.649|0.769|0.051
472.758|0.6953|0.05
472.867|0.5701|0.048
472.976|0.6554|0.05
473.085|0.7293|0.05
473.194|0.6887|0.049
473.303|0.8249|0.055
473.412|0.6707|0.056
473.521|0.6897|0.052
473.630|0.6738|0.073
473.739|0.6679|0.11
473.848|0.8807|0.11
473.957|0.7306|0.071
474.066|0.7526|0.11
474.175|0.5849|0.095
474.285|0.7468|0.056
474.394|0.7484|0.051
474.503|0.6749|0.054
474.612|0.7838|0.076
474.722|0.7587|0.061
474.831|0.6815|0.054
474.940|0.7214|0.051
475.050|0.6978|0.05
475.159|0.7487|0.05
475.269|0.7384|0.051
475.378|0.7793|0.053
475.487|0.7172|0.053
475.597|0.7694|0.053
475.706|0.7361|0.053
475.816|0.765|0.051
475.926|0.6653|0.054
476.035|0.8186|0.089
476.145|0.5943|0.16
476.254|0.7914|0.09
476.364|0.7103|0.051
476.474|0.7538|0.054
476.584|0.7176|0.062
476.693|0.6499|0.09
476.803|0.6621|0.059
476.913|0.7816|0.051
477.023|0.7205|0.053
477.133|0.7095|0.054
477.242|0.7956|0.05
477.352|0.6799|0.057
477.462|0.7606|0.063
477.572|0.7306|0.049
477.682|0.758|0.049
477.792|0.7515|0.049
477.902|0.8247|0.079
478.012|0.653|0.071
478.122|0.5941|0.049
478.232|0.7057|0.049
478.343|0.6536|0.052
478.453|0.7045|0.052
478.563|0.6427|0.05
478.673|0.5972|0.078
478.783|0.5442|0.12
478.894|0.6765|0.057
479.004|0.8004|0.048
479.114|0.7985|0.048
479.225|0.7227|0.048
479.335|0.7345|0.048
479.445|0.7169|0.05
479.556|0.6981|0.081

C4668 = 0.515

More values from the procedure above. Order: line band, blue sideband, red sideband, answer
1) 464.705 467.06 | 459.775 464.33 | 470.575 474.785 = 0.112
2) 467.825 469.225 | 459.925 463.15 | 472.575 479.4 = 0.101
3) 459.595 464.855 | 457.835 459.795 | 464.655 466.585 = -0.122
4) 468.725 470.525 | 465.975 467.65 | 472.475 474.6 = 0.075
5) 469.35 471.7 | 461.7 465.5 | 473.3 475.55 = 0.135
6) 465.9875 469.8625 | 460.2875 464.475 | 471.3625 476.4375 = 0.244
